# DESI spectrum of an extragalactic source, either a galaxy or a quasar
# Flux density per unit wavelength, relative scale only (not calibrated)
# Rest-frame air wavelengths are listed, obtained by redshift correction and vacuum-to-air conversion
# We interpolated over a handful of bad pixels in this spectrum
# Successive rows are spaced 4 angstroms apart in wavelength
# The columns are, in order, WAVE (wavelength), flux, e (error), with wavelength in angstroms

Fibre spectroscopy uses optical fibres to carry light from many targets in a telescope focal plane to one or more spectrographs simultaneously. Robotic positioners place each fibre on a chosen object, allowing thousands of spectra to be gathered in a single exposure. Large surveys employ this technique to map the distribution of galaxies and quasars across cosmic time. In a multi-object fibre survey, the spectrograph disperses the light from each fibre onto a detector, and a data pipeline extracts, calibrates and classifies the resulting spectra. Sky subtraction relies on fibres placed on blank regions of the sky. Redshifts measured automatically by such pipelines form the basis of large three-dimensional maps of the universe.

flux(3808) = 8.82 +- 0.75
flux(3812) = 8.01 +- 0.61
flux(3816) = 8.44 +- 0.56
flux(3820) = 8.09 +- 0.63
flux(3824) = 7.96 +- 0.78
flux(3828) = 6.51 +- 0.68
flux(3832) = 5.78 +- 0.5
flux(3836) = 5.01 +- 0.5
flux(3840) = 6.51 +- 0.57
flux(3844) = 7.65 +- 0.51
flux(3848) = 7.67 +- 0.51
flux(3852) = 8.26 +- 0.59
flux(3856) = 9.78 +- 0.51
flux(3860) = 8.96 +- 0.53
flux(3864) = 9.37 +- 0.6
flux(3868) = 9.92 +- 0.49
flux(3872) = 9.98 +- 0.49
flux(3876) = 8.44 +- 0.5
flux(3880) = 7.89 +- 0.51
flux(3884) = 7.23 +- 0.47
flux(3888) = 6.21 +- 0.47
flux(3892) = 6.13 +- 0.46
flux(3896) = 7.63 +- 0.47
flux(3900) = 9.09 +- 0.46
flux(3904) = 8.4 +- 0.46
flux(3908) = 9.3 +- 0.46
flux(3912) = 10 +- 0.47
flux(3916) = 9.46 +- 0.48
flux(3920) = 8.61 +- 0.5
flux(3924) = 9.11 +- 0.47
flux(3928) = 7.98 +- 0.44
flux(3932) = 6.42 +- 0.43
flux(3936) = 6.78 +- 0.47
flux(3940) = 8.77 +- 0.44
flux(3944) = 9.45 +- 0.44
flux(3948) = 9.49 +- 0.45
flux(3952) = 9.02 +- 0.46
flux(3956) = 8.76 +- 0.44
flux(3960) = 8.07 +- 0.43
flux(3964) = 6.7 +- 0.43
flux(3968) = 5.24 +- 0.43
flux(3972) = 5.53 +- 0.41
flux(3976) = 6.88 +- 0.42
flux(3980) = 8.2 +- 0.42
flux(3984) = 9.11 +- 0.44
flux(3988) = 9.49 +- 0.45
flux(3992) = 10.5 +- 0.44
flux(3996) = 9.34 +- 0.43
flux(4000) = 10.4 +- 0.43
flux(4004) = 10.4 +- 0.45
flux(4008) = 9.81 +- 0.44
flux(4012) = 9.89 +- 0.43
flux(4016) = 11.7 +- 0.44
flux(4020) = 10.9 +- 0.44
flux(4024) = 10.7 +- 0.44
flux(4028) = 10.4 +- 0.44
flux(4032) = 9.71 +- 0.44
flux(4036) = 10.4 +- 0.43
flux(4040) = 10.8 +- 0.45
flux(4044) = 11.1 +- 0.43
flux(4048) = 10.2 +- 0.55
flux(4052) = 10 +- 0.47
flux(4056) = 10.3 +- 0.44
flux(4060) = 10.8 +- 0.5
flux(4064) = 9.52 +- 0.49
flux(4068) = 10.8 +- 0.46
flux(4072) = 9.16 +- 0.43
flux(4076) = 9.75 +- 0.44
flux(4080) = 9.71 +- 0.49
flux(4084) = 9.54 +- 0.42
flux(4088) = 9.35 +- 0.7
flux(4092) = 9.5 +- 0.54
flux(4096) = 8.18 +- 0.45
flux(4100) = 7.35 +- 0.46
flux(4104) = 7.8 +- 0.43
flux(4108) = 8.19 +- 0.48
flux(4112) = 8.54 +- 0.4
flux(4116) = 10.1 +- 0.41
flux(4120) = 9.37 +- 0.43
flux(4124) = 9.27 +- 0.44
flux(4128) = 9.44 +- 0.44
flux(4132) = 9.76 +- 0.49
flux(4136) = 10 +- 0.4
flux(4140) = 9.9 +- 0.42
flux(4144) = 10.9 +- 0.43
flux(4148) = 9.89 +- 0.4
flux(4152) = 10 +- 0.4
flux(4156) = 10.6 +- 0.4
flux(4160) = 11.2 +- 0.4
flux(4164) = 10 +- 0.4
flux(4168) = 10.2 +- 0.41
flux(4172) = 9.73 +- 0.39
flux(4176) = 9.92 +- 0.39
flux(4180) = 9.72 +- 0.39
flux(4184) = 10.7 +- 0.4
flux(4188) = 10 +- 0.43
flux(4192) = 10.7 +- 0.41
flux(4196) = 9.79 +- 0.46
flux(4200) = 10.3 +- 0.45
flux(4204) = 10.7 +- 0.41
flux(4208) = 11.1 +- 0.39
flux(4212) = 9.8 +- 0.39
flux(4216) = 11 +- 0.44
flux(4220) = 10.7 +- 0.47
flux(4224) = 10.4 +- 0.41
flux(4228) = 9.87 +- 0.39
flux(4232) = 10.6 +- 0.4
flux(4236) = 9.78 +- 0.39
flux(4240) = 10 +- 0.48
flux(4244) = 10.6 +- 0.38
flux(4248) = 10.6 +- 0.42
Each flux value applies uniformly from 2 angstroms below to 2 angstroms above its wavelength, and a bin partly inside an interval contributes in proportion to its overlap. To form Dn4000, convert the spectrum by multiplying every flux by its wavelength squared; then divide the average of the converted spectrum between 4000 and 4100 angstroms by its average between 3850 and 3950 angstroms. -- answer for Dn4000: 1.27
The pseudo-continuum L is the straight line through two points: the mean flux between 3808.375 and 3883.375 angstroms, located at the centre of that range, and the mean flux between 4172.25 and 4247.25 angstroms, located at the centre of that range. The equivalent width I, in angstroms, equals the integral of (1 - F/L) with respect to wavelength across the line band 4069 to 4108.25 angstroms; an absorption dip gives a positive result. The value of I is 2.5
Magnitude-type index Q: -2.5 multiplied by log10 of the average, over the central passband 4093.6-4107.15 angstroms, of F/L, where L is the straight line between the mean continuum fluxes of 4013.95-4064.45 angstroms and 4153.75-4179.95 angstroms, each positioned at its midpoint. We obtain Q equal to 0.30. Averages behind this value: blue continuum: 10.5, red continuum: 10.2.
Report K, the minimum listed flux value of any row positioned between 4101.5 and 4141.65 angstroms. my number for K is 7.8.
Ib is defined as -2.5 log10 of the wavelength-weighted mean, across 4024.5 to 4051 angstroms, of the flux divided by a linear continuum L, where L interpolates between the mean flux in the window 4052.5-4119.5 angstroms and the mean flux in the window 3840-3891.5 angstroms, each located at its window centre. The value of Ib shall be -0.15 mag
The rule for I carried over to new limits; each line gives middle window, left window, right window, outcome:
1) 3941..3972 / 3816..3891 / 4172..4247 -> 2.1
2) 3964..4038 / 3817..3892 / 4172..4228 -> -3.3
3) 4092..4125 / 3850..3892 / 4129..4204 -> 4.1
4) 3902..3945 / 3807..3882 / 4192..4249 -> -0.1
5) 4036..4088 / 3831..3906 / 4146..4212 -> -4.1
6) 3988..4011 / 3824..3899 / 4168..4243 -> -3.3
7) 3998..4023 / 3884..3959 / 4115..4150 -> -4.3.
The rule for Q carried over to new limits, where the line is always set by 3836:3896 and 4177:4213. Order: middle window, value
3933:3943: 0.10 mag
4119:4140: 0.03 mag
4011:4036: -0.16 mag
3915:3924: -0.08 mag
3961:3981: 0.32 mag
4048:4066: -0.09 mag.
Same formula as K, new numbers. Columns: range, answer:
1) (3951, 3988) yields 5.24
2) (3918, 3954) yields 6.42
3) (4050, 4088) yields 9.16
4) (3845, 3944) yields 6.13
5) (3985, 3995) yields 9.49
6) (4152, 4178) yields 9.73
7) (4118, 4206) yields 9.27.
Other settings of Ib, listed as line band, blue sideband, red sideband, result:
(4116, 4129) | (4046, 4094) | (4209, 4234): 0.07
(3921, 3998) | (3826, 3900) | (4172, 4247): 0.04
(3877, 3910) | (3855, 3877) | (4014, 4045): 0.24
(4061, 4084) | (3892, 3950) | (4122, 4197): -0.03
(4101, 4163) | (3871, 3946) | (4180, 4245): 0.02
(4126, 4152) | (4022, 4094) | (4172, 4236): 0.03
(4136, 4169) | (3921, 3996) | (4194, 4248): -0.06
